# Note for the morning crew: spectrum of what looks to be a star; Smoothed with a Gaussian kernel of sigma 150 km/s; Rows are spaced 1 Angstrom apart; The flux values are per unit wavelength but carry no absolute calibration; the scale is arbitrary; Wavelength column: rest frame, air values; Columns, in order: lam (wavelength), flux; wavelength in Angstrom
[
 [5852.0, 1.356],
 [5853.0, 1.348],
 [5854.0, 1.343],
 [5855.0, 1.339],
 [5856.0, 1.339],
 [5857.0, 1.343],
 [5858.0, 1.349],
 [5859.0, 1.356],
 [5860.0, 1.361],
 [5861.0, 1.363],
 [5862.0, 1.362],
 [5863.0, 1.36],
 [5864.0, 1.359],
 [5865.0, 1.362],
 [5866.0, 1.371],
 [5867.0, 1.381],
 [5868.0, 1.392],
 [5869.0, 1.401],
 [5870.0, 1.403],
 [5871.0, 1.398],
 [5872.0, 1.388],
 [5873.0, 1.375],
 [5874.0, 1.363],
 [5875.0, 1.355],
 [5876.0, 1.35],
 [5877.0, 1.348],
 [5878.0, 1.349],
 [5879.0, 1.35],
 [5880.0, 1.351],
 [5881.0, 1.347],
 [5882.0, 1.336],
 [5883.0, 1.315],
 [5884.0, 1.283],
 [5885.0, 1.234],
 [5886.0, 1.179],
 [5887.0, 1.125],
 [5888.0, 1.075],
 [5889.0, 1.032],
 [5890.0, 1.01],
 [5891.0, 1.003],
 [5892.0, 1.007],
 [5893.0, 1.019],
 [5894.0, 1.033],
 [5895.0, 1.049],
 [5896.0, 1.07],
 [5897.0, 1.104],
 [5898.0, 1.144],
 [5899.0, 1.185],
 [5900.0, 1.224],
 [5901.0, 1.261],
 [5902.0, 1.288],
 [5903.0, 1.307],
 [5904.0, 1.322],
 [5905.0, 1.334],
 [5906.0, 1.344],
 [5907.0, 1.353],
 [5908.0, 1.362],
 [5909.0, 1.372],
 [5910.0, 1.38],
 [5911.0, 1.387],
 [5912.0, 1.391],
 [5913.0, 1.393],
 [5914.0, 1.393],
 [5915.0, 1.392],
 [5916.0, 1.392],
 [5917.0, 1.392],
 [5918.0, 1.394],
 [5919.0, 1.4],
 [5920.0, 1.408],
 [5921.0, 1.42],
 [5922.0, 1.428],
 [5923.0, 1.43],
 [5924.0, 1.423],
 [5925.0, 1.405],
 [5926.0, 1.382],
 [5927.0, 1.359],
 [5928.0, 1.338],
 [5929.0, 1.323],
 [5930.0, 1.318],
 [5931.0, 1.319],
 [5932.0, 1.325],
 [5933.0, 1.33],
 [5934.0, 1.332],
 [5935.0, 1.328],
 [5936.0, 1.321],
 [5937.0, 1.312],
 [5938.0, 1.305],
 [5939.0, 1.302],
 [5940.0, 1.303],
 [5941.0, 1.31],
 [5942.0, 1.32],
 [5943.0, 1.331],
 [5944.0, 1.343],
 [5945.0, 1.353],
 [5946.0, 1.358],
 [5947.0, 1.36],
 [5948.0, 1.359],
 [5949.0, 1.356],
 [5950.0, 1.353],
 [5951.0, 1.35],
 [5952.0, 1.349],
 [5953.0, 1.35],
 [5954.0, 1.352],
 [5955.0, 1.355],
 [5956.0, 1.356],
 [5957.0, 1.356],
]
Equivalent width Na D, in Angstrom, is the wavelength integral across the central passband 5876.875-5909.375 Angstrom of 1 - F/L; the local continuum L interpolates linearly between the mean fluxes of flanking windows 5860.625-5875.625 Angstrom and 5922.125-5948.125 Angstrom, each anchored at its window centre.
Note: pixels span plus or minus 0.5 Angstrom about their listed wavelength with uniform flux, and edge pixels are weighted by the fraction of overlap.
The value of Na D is 3.6 Angstrom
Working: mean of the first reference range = 1.38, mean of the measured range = 1.21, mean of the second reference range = 1.34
